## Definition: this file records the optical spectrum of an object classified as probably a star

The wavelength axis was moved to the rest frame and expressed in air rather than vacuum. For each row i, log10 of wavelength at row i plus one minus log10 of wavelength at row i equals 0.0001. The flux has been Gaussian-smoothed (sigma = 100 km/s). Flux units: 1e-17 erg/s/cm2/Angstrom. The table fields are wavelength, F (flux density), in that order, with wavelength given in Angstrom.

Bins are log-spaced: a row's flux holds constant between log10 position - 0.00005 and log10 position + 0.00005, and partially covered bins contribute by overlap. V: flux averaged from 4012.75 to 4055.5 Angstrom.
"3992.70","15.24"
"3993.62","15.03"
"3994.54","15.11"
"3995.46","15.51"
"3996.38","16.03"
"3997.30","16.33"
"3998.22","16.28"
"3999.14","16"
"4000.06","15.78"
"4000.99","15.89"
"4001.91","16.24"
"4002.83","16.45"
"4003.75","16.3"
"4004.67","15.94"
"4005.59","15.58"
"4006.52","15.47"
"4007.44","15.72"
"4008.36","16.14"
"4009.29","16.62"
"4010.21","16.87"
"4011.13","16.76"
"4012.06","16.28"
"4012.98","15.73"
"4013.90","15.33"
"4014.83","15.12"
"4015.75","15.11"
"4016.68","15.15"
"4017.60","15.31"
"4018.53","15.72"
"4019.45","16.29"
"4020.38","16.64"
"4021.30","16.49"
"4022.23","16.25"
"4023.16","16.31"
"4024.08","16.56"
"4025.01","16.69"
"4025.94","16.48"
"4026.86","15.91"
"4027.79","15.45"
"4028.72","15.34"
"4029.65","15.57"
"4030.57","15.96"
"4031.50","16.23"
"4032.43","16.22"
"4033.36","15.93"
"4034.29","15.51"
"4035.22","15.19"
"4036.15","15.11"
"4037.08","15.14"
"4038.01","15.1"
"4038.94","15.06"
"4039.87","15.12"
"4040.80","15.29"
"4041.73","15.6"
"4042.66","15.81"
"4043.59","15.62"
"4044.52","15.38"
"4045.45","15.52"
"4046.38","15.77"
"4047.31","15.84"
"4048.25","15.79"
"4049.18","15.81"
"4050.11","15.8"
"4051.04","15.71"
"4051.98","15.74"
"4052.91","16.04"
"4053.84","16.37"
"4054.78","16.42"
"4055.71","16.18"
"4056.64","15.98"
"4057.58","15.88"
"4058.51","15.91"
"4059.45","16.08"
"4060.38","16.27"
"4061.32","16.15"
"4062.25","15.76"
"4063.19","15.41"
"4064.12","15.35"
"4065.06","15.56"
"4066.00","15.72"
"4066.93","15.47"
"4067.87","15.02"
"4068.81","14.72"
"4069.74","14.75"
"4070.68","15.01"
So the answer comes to 15.8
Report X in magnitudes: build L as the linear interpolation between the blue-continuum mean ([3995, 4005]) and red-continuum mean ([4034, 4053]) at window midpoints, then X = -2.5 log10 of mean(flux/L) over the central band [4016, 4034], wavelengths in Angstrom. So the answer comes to -0.02 mag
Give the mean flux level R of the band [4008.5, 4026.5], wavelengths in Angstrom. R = 16.1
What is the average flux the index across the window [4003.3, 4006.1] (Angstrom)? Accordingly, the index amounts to 15.9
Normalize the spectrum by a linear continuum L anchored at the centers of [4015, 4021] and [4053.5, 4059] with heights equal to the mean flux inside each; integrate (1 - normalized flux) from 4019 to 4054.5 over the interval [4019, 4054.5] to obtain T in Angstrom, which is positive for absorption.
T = 0.2 Angstrom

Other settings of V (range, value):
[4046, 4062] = 16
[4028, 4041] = 15.5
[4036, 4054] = 15.6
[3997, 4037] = 15.9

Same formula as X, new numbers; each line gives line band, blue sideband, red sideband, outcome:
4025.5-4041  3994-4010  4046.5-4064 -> 0.03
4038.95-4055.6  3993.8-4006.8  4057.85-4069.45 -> 0.00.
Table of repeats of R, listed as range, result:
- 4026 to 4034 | 15.9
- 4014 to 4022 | 15.7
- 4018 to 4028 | 16.3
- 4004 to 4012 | 16.1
